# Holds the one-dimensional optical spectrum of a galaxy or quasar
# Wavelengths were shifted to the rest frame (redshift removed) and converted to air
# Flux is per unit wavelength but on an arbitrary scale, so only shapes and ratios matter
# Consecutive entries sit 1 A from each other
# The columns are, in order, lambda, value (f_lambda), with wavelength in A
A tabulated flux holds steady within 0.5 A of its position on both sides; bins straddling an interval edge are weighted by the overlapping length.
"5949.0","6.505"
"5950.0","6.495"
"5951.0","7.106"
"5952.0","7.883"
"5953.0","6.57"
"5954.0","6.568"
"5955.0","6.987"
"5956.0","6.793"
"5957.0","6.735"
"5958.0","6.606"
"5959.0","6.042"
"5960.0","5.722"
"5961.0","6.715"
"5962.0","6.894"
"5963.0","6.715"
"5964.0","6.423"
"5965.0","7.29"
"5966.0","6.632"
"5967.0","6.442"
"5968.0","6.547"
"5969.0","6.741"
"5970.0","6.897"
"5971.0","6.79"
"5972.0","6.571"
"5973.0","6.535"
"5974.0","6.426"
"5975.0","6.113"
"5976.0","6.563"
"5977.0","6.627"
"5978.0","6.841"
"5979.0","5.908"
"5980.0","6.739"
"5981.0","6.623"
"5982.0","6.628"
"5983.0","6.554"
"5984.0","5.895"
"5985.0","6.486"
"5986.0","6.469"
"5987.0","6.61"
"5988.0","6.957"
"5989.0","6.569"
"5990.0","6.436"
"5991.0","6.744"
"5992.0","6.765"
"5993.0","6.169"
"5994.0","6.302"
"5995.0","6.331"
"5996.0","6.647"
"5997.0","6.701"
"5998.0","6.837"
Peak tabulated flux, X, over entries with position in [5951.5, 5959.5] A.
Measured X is 7.883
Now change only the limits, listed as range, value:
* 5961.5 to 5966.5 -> 7.29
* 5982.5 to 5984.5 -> 6.554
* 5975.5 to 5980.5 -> 6.841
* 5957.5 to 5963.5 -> 6.894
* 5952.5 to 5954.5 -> 6.57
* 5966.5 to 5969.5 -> 6.741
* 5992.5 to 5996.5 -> 6.647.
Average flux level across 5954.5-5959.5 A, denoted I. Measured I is 6.63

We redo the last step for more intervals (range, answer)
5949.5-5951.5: 6.8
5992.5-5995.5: 6.27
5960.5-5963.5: 6.77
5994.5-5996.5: 6.49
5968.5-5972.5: 6.75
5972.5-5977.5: 6.45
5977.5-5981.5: 6.53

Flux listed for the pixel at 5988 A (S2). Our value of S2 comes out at 6.957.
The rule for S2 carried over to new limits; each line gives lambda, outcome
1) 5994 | 6.302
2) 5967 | 6.442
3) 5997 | 6.701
